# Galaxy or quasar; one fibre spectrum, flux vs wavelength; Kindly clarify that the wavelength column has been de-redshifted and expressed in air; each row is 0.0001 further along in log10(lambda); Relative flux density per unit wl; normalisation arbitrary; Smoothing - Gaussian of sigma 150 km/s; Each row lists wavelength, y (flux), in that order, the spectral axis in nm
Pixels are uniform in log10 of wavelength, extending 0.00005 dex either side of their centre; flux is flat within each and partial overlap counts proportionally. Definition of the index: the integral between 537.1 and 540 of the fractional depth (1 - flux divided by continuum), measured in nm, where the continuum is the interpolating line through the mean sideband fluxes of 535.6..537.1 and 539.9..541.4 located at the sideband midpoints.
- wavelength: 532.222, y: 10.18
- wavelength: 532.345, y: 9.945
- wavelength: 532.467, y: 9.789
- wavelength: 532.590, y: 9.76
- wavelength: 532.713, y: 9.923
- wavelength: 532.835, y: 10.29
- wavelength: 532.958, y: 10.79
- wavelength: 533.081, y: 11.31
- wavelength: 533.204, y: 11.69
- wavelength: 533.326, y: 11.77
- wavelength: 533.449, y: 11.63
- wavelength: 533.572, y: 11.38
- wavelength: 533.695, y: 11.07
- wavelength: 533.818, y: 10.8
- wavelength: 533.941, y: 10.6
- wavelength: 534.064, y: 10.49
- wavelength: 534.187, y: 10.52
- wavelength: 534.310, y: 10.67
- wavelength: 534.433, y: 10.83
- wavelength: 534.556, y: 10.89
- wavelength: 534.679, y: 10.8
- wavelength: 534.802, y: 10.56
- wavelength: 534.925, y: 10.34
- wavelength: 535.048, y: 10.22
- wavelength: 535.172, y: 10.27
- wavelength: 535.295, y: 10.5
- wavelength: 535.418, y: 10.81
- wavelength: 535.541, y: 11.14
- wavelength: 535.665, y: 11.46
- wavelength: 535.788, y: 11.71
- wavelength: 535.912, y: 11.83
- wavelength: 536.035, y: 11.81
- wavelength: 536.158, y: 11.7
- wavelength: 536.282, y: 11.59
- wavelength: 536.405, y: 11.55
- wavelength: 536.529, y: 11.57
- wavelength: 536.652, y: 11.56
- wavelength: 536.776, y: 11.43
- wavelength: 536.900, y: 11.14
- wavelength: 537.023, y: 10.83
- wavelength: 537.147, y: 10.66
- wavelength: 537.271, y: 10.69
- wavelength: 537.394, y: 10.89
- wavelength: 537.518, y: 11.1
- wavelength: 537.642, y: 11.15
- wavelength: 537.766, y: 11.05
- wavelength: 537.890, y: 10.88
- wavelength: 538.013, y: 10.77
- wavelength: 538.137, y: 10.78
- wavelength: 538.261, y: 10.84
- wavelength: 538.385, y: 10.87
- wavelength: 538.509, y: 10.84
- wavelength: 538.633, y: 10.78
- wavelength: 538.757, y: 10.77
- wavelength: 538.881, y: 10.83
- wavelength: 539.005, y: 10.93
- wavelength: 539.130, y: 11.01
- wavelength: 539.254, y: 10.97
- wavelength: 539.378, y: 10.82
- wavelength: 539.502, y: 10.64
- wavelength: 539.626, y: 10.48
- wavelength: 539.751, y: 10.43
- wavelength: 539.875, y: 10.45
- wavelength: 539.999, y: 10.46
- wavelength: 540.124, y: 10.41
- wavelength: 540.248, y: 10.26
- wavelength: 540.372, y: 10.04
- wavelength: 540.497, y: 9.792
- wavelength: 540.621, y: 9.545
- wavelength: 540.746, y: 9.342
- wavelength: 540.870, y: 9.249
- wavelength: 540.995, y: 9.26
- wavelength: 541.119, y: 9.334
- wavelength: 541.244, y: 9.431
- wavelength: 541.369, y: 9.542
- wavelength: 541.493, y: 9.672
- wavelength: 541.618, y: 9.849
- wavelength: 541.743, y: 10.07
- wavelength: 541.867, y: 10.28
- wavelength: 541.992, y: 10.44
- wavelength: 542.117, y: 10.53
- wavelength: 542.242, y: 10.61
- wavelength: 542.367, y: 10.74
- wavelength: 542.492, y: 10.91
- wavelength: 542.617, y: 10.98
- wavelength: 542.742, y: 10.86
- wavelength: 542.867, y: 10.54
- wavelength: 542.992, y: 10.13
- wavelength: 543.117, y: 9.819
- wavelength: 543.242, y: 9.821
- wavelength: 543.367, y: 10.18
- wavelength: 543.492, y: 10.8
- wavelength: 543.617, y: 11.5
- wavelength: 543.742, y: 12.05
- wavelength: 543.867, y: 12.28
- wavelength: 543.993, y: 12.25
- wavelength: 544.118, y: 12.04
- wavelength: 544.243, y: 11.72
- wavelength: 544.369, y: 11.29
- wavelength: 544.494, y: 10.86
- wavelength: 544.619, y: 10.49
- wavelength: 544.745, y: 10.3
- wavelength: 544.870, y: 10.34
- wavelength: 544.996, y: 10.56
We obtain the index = -0.06 nm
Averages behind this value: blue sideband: 11.5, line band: 10.8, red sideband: 9.74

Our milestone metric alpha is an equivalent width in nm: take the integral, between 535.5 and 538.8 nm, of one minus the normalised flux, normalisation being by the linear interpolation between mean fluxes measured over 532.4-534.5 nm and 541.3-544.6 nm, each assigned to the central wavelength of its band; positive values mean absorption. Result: -0.12 nm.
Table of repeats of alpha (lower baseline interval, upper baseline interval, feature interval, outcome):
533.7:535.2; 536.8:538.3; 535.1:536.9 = -0.10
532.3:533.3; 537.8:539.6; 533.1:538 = -0.19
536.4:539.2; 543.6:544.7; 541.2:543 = 0.17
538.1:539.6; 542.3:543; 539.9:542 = 0.19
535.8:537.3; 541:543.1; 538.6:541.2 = 0.10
